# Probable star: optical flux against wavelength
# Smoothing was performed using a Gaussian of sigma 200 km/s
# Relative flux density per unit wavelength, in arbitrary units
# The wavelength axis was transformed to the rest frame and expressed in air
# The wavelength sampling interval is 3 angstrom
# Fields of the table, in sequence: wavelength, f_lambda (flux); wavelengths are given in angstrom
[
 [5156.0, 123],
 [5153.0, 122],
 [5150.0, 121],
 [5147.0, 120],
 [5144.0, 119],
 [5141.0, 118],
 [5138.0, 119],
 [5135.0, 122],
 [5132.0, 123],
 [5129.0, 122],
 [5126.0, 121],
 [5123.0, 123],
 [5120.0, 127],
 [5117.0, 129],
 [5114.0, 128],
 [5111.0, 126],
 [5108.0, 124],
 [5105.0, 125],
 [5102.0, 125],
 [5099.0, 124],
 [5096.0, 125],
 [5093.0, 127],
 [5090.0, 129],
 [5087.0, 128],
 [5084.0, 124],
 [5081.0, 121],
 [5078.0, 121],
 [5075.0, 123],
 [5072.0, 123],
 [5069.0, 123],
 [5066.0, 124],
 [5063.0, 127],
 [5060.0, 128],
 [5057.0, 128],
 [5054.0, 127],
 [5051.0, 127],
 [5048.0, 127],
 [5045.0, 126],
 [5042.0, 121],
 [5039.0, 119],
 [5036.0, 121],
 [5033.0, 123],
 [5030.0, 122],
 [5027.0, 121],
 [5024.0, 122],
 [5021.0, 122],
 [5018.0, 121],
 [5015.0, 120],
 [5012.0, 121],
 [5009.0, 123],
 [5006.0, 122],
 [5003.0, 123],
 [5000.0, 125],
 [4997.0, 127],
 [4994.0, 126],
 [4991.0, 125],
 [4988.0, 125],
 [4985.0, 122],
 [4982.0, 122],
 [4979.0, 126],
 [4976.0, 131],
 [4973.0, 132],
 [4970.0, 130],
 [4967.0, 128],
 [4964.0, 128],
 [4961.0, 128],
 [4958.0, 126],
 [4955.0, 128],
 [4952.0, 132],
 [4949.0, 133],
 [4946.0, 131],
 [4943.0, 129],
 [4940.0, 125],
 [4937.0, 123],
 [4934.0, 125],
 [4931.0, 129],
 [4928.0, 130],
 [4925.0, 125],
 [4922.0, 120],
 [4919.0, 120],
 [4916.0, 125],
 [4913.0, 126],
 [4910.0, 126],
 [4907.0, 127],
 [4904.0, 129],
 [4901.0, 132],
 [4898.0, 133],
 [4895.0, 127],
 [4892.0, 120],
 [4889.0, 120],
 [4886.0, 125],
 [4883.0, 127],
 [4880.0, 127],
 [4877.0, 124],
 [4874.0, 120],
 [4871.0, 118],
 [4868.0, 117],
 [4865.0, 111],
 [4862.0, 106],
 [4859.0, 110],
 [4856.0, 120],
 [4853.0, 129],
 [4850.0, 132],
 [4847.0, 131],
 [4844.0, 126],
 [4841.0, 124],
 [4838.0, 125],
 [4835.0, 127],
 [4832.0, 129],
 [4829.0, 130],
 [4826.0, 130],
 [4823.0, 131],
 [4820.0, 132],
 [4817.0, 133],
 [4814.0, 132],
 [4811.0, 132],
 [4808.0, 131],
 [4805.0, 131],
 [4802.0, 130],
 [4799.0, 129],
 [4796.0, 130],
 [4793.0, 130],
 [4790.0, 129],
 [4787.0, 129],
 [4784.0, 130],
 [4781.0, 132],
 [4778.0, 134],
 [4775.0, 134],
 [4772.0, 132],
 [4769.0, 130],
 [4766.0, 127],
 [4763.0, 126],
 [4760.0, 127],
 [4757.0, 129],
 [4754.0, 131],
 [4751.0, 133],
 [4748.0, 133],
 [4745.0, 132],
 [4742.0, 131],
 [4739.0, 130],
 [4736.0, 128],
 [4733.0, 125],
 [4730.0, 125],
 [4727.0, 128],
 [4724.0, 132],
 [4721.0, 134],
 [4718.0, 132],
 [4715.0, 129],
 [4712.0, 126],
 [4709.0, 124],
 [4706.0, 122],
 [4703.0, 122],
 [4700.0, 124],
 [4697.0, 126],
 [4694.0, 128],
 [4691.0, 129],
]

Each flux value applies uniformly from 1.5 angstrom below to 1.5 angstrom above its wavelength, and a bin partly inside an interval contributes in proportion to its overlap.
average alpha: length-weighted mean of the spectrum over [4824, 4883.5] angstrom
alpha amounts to 123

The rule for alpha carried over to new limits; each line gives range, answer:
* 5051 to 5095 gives 125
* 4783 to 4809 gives 130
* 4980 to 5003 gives 124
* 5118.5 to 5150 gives 121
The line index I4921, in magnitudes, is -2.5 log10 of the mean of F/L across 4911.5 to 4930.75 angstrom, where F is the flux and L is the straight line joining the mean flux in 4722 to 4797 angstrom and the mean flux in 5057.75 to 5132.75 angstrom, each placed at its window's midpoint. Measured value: 0.02 mag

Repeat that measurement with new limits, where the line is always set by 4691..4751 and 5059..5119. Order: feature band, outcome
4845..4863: 0.05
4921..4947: 0.00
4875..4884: 0.01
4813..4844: -0.02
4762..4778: -0.02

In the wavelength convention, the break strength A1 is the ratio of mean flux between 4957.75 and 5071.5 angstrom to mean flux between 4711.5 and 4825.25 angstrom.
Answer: 1.0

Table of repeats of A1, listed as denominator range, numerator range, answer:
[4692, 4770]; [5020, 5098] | 0.97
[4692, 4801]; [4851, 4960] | 0.96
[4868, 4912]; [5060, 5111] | 1.00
